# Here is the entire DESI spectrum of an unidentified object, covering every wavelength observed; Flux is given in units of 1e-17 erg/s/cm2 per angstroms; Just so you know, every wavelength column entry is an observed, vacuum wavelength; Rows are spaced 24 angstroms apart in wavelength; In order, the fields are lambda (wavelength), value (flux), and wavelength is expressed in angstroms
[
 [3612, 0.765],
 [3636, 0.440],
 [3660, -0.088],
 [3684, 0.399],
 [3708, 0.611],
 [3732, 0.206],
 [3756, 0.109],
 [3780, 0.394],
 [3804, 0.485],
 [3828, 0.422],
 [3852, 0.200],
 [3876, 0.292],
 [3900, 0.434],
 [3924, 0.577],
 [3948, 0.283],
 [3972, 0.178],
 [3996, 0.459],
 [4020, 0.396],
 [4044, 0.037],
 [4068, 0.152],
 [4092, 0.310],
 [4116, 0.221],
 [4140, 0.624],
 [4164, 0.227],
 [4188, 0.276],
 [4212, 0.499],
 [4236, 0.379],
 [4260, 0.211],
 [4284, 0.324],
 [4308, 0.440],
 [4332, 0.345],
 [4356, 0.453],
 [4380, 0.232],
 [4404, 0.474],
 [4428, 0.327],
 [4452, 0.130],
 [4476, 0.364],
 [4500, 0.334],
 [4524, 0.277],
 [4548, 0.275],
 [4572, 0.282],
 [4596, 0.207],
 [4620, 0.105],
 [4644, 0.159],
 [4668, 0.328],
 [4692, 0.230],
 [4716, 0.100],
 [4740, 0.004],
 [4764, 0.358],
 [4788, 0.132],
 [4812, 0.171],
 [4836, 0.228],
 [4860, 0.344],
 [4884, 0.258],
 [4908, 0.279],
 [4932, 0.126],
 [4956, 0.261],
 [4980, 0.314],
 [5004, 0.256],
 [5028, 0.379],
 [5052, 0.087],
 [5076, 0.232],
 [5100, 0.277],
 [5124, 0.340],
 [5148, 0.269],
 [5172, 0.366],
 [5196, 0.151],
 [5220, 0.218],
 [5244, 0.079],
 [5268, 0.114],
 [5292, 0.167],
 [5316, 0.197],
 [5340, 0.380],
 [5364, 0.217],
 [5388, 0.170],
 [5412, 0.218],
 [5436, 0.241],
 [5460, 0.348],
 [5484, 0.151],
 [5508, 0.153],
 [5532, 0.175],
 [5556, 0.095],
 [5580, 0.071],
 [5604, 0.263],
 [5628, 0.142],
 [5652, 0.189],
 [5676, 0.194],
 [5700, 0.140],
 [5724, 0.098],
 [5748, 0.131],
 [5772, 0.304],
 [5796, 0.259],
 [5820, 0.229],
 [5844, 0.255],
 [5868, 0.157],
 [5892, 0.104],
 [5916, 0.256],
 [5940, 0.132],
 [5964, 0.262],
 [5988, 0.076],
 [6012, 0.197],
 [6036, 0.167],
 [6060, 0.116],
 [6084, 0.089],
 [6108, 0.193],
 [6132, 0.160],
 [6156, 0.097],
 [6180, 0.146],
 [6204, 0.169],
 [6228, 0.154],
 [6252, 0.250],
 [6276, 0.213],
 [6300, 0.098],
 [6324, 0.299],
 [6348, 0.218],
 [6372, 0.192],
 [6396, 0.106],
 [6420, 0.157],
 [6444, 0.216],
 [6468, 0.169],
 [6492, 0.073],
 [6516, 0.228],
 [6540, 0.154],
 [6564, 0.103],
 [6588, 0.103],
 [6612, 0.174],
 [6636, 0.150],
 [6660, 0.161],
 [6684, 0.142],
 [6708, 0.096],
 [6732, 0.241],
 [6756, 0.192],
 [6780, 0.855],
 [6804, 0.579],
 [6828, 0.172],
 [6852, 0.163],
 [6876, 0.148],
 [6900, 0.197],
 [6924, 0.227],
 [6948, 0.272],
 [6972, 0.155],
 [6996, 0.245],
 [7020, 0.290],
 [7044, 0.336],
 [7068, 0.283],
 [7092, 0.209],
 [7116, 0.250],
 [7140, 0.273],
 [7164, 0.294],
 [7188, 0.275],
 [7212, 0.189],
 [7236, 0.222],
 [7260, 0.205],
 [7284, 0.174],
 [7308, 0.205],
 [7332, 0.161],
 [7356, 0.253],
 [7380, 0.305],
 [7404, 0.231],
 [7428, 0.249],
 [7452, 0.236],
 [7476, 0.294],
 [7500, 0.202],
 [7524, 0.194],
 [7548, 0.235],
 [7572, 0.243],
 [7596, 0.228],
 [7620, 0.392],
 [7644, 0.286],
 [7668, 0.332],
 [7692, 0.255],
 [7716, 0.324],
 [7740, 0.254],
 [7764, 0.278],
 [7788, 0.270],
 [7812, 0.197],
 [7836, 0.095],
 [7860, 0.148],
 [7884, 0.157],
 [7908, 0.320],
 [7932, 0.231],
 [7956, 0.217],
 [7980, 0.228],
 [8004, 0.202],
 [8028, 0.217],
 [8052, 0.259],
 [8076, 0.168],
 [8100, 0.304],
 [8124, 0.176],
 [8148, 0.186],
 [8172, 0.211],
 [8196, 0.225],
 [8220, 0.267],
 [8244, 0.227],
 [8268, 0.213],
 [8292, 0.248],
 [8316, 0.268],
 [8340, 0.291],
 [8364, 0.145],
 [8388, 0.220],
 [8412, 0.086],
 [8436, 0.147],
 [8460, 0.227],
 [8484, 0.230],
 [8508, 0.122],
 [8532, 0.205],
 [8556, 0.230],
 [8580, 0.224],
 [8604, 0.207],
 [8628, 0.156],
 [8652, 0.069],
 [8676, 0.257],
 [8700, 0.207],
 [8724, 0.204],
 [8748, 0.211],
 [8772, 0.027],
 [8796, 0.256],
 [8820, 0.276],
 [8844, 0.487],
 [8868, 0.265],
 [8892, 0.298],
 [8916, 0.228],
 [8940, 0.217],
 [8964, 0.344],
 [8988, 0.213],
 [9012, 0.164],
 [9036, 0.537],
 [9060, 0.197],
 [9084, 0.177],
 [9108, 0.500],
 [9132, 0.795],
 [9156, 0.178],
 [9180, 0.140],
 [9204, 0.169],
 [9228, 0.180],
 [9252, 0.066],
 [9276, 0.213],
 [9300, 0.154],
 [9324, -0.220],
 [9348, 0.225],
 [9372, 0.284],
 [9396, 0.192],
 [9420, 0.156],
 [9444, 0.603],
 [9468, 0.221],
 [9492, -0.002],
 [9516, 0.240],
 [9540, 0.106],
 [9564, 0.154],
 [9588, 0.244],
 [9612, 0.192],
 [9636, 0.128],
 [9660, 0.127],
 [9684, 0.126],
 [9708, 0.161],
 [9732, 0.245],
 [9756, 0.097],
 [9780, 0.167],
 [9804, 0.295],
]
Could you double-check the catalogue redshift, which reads 0.82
